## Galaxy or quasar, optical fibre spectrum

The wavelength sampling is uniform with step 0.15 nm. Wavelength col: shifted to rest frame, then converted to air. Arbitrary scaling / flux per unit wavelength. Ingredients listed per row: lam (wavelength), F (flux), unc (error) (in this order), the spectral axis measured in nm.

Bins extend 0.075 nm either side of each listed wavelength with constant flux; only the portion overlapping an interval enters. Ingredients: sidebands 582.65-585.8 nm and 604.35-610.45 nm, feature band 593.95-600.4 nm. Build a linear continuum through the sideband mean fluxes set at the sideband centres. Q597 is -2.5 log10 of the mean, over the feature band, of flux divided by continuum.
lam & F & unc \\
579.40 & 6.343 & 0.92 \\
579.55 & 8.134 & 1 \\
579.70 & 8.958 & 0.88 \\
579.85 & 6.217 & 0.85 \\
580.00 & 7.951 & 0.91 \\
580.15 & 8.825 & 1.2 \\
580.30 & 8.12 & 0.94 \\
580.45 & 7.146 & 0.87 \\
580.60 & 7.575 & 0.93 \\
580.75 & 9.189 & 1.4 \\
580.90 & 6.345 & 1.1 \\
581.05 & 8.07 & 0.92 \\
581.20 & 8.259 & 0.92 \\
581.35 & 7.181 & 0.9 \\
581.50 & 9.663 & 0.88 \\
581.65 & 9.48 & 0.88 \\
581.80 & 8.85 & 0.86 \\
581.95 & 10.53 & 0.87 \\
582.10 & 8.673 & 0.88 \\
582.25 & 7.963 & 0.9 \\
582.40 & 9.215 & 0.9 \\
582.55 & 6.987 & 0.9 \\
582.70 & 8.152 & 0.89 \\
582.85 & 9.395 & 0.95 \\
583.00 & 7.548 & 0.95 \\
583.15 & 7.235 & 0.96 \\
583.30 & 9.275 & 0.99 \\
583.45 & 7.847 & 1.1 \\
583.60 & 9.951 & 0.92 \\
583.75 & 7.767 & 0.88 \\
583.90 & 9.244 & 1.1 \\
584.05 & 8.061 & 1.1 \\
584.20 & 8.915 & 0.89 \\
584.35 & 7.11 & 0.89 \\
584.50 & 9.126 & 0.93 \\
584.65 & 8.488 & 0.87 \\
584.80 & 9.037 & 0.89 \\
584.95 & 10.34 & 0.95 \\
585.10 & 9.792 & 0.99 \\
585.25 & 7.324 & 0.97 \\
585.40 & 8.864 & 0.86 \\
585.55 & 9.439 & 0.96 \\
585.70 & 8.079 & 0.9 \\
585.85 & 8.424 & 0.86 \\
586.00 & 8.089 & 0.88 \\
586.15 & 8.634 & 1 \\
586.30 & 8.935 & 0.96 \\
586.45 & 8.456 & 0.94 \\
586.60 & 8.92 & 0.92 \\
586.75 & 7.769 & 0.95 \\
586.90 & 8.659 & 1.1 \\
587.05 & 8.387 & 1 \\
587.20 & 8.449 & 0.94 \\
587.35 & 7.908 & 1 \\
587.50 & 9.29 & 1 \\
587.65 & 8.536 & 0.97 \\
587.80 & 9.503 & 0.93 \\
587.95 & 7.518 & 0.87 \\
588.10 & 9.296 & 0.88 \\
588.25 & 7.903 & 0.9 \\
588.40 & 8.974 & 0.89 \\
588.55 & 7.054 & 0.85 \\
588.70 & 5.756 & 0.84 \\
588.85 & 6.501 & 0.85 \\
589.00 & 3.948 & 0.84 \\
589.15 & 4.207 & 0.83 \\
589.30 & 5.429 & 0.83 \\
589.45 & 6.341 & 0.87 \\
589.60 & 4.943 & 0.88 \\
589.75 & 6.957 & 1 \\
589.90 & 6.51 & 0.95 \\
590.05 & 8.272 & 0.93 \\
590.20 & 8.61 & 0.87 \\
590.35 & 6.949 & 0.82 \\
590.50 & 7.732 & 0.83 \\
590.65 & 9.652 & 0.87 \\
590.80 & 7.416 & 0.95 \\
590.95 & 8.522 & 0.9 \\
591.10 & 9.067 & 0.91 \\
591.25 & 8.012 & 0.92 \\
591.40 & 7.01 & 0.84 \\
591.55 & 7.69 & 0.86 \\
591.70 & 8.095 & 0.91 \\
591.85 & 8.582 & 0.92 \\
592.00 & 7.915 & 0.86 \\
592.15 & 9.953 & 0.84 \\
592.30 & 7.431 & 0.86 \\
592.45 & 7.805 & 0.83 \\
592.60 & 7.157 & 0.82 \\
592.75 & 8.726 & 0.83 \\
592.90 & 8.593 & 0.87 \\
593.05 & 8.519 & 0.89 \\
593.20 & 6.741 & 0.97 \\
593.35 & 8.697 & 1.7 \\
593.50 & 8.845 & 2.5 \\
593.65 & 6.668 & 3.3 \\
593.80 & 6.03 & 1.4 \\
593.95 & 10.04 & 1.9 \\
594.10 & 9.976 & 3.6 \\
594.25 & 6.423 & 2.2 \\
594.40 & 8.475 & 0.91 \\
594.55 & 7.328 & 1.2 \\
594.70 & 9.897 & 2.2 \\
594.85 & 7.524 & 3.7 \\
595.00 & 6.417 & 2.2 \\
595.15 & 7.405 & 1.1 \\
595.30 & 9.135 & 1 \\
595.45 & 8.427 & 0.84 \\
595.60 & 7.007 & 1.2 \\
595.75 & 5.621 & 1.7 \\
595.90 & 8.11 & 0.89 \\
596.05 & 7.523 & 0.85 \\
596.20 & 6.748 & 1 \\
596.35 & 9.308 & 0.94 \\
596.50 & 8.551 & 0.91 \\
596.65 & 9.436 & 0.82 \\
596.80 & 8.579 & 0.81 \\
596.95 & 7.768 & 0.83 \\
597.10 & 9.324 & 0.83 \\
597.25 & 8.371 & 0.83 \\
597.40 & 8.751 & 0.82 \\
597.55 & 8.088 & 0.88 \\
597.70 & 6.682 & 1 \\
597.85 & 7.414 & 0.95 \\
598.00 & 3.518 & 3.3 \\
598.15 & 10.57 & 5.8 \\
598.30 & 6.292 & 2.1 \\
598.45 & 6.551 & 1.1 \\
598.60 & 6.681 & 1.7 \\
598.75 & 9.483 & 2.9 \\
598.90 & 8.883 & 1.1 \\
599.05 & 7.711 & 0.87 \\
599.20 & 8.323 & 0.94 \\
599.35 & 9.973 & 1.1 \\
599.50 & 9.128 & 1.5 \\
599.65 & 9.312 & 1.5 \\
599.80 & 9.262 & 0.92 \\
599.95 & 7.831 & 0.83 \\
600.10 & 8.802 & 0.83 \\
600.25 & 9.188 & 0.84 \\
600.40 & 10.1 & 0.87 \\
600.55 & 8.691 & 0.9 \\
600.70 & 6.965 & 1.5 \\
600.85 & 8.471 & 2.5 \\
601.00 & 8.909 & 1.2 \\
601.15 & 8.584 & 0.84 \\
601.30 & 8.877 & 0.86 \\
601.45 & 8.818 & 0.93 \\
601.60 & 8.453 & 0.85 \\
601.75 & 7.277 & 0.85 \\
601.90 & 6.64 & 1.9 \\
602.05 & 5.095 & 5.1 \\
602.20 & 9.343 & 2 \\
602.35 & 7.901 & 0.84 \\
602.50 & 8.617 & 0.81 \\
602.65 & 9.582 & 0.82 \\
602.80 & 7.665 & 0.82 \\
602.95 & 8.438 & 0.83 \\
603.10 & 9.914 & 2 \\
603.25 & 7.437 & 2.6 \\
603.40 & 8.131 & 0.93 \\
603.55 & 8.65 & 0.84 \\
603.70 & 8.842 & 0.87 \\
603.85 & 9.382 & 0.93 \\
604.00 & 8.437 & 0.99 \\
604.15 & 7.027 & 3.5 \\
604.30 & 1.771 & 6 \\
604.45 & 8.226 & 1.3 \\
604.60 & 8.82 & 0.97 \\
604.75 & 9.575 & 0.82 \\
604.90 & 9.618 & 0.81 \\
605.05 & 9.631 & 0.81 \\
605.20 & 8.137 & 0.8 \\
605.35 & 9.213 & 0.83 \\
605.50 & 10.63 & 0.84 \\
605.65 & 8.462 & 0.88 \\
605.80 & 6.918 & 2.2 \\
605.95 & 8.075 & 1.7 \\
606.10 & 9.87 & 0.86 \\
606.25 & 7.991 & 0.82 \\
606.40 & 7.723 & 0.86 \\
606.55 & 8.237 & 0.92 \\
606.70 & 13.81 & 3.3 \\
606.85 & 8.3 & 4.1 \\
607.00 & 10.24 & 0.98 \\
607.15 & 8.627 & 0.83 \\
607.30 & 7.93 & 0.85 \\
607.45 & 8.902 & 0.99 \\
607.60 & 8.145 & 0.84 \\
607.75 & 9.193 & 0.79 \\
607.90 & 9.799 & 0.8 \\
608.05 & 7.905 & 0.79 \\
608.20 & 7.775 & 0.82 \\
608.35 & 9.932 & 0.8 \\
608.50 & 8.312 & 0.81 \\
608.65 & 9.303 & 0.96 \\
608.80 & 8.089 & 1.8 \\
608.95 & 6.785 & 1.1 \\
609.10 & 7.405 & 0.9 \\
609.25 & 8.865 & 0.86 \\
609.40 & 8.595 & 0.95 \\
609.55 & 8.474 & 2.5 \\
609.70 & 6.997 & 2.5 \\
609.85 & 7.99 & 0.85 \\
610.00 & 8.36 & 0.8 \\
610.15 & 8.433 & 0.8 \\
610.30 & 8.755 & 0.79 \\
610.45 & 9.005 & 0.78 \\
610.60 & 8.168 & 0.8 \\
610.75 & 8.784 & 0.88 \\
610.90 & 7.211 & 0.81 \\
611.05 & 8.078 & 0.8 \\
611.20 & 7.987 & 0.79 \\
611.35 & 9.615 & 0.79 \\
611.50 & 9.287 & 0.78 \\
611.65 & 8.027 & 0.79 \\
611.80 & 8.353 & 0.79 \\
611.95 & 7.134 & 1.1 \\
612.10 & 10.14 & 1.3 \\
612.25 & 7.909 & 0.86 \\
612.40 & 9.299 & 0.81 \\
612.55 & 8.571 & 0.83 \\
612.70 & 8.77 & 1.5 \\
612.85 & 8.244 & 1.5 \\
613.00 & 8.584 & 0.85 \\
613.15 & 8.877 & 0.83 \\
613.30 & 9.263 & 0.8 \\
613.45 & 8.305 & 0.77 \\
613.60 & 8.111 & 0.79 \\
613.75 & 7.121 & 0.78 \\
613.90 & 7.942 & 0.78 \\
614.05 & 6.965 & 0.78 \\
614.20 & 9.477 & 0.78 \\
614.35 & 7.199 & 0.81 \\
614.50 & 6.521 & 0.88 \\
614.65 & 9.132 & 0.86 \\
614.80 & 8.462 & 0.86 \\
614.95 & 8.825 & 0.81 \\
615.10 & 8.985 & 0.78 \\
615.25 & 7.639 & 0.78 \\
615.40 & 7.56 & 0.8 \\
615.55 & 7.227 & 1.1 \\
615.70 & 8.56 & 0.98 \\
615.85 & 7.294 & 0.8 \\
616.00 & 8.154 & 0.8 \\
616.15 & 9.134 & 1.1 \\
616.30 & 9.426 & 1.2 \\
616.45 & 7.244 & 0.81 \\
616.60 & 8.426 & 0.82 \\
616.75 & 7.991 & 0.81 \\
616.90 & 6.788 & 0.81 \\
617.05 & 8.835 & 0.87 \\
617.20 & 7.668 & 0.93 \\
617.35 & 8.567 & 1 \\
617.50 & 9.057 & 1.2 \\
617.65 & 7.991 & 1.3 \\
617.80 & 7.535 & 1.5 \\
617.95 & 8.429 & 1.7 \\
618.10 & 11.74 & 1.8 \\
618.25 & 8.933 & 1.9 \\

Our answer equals 0.07 mag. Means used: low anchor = 8.62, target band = 8.14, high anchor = 8.68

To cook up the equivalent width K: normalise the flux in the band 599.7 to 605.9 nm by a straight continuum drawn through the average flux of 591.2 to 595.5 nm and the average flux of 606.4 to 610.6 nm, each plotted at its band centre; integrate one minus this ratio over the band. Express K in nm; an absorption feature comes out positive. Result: 0.051 nm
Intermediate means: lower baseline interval 8.05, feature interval 8.35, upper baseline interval 8.65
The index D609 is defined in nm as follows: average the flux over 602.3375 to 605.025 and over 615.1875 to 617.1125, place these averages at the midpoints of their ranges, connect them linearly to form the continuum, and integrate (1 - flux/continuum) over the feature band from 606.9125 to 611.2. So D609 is -0.14 nm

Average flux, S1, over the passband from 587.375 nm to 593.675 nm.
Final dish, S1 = 7.66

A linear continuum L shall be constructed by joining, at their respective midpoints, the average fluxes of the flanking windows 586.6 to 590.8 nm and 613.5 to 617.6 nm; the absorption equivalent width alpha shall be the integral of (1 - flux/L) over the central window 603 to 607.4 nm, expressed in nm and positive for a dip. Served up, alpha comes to -0.425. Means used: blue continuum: 7.47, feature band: 8.61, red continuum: 8.09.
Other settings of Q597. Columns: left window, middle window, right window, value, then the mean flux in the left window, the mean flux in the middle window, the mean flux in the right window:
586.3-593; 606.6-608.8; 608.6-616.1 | -0.12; 7.75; 9.11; 8.26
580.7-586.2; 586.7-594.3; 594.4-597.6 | 0.07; 8.55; 7.75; 8.07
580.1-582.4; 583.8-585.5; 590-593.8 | -0.06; 8.41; 8.75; 8.06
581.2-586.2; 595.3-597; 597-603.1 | 0.05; 8.62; 7.97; 8.23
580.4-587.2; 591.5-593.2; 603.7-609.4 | 0.05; 8.5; 8.17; 8.57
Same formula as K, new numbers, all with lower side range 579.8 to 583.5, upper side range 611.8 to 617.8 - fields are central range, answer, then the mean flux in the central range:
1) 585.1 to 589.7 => 0.28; 7.75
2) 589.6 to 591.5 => 0.11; 7.77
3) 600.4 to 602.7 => 0.01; 8.2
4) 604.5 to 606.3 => -0.15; 8.91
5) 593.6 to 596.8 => 0.12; 7.93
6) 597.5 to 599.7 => 0.09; 7.89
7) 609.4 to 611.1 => 0.00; 8.22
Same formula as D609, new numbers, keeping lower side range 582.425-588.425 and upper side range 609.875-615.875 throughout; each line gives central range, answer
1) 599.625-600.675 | -0.06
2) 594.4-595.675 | 0.08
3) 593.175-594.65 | 0.08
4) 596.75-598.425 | 0.14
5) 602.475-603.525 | -0.02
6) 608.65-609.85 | 0.05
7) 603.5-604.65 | 0.11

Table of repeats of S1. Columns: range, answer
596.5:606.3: 8.3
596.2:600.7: 8.31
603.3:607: 8.59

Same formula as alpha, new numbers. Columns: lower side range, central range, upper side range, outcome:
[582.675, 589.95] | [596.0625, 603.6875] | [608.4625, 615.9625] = -0.11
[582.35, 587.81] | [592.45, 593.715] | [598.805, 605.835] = 0.08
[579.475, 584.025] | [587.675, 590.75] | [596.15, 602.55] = 0.43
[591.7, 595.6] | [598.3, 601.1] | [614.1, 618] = -0.14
